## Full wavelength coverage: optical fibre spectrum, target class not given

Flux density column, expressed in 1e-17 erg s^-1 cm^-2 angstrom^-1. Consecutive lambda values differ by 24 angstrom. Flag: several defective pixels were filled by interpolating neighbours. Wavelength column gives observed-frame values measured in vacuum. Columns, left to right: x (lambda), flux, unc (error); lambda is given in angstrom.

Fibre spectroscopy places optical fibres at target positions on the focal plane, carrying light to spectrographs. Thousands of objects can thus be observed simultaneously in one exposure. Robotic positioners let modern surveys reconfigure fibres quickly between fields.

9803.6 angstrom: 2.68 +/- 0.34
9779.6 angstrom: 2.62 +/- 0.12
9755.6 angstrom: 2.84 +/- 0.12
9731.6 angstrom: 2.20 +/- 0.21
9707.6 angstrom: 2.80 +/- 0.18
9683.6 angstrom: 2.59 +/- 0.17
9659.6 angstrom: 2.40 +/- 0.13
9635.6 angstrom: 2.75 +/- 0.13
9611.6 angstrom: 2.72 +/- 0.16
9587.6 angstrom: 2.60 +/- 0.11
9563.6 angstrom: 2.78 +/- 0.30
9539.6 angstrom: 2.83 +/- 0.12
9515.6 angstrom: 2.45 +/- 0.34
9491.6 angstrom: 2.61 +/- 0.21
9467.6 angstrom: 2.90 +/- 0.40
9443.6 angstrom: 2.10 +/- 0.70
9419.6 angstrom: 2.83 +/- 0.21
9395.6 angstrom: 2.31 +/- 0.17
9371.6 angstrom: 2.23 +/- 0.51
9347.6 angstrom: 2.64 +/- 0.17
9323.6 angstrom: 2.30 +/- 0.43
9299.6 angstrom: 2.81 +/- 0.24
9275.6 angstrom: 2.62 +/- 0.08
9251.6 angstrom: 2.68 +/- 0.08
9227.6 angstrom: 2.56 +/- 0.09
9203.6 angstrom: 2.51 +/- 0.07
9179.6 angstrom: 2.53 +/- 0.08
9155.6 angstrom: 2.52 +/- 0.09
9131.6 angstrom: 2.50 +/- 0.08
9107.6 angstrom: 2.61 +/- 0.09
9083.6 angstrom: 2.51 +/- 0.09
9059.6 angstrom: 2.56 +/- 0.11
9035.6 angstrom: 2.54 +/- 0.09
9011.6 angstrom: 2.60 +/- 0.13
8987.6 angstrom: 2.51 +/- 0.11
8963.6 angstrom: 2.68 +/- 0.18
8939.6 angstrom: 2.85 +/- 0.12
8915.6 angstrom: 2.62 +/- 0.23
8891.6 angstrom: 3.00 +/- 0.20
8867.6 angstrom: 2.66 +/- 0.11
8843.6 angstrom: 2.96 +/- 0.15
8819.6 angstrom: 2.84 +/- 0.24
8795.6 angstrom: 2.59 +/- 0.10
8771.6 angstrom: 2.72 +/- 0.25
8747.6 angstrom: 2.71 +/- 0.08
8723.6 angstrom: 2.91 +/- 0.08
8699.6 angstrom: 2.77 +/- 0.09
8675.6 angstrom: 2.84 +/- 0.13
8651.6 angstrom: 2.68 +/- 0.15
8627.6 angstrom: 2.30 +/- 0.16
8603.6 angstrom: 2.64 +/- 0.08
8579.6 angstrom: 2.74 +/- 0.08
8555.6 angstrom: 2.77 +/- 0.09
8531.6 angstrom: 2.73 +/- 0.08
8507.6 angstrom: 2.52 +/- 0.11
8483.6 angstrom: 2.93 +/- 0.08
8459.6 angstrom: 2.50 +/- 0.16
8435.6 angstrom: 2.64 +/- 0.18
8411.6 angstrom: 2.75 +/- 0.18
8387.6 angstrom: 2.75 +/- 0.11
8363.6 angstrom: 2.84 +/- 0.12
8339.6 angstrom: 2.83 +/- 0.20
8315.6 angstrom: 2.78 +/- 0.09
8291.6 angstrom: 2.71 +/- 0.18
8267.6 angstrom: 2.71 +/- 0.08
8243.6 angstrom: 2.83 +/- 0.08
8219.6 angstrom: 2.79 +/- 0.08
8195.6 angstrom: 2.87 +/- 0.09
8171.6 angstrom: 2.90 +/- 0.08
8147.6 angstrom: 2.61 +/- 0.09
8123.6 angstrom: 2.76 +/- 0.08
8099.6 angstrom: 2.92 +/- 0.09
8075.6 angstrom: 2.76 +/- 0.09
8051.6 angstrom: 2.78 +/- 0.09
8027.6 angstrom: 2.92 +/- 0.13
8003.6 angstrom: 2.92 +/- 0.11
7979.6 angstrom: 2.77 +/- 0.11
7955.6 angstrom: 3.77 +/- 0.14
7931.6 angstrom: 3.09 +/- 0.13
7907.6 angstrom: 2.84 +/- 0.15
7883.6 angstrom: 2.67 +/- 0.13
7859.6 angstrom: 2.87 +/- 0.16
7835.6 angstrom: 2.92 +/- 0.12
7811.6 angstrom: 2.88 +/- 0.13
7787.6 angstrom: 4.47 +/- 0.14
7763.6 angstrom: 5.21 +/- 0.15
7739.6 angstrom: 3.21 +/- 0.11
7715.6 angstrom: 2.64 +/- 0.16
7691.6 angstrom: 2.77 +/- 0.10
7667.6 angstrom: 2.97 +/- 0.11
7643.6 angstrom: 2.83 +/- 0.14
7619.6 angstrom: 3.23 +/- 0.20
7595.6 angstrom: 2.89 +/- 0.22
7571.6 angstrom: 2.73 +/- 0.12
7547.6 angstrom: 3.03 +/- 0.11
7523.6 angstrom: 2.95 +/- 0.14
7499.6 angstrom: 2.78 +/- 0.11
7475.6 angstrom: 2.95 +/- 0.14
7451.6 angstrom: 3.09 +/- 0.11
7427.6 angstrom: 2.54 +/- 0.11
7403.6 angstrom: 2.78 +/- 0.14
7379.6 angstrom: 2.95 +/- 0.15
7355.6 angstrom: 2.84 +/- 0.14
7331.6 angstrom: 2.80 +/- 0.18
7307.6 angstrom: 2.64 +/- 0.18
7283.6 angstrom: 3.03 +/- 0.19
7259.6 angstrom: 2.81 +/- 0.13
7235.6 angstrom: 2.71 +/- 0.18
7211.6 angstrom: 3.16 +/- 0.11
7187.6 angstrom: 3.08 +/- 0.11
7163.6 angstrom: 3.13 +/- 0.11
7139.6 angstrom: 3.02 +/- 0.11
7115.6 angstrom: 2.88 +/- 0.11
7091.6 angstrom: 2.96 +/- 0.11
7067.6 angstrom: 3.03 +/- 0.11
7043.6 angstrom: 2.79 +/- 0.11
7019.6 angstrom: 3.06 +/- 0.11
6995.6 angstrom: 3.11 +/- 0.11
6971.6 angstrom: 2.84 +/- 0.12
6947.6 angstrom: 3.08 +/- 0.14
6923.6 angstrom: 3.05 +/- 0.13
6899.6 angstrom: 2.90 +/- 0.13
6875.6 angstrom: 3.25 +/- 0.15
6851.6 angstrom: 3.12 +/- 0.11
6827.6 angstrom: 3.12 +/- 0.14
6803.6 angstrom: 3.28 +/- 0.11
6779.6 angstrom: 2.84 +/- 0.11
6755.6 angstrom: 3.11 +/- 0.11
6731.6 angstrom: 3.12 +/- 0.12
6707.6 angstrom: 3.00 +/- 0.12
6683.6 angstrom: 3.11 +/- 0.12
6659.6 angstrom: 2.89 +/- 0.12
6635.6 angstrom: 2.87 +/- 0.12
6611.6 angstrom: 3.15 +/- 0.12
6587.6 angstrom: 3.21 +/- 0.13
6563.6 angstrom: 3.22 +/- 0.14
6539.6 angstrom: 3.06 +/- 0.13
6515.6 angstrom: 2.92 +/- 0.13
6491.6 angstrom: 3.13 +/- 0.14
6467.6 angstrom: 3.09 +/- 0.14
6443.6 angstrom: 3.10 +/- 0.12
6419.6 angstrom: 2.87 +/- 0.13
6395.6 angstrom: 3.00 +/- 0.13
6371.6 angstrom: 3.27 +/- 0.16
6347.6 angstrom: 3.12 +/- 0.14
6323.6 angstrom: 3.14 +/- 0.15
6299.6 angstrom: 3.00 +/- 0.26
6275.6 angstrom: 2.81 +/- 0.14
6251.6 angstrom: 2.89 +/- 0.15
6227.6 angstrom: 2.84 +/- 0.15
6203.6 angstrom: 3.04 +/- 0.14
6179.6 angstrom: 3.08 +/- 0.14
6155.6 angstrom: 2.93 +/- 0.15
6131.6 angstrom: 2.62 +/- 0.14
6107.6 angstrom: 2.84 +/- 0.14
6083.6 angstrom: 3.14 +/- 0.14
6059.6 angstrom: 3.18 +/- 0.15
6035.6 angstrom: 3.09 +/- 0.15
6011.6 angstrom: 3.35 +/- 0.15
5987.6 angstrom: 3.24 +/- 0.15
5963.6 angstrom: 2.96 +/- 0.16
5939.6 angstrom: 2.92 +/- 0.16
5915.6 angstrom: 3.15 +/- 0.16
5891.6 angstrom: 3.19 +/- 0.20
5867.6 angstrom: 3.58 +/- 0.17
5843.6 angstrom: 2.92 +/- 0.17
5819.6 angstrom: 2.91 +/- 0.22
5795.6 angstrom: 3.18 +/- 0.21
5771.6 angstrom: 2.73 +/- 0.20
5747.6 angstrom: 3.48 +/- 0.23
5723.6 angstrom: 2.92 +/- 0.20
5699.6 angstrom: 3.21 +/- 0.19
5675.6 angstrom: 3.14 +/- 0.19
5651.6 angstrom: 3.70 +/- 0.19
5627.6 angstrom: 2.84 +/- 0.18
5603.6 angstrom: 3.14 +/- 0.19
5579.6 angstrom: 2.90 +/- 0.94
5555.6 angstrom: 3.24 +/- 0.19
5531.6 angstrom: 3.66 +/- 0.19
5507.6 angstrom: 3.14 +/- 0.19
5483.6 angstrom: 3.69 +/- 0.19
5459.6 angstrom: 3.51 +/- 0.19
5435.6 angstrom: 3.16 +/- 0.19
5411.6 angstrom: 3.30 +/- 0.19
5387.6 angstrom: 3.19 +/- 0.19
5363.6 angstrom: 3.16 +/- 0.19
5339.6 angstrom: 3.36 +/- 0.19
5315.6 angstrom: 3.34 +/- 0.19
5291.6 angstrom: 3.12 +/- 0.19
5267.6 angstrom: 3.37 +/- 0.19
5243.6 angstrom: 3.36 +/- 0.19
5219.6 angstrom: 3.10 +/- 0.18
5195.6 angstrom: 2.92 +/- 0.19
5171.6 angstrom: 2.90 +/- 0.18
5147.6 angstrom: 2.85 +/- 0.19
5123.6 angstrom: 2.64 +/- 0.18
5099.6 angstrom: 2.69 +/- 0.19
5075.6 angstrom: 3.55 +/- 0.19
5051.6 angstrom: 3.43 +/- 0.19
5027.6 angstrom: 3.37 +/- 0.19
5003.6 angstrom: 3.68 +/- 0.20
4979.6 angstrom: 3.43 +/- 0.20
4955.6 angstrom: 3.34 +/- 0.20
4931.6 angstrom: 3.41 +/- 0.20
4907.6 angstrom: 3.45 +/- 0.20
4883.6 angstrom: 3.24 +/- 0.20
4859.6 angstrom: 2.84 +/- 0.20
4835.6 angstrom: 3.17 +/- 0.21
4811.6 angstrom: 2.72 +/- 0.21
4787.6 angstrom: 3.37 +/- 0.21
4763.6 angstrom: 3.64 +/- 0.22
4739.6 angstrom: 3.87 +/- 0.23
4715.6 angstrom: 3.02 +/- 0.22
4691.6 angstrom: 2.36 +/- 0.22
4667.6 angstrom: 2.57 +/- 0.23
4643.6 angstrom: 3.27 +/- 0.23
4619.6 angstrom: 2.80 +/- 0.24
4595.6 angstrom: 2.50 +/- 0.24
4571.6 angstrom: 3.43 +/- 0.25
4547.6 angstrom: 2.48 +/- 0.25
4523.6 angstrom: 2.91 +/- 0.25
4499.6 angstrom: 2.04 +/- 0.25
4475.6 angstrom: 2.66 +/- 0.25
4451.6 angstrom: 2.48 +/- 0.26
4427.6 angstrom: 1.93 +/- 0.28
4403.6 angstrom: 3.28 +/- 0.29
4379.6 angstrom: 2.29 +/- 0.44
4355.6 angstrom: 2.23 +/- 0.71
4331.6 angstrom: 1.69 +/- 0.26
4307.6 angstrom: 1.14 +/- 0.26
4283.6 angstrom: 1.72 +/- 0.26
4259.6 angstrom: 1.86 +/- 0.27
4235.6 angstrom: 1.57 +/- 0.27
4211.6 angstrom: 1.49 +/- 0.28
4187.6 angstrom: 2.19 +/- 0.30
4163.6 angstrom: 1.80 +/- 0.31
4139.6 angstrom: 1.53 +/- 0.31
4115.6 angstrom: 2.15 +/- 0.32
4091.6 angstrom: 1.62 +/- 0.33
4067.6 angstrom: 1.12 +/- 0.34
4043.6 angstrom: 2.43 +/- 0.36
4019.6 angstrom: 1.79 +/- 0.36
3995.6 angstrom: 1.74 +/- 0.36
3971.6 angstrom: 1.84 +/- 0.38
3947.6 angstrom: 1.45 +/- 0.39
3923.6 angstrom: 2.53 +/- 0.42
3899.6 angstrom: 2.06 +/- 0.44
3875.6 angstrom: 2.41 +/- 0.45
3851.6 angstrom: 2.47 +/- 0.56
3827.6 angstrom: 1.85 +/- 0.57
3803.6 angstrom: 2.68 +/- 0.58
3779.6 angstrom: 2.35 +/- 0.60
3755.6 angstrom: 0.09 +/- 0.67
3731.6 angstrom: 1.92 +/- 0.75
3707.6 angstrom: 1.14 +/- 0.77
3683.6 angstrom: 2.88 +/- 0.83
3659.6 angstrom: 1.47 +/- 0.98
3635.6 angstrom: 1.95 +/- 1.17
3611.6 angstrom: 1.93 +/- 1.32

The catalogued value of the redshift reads 0.18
